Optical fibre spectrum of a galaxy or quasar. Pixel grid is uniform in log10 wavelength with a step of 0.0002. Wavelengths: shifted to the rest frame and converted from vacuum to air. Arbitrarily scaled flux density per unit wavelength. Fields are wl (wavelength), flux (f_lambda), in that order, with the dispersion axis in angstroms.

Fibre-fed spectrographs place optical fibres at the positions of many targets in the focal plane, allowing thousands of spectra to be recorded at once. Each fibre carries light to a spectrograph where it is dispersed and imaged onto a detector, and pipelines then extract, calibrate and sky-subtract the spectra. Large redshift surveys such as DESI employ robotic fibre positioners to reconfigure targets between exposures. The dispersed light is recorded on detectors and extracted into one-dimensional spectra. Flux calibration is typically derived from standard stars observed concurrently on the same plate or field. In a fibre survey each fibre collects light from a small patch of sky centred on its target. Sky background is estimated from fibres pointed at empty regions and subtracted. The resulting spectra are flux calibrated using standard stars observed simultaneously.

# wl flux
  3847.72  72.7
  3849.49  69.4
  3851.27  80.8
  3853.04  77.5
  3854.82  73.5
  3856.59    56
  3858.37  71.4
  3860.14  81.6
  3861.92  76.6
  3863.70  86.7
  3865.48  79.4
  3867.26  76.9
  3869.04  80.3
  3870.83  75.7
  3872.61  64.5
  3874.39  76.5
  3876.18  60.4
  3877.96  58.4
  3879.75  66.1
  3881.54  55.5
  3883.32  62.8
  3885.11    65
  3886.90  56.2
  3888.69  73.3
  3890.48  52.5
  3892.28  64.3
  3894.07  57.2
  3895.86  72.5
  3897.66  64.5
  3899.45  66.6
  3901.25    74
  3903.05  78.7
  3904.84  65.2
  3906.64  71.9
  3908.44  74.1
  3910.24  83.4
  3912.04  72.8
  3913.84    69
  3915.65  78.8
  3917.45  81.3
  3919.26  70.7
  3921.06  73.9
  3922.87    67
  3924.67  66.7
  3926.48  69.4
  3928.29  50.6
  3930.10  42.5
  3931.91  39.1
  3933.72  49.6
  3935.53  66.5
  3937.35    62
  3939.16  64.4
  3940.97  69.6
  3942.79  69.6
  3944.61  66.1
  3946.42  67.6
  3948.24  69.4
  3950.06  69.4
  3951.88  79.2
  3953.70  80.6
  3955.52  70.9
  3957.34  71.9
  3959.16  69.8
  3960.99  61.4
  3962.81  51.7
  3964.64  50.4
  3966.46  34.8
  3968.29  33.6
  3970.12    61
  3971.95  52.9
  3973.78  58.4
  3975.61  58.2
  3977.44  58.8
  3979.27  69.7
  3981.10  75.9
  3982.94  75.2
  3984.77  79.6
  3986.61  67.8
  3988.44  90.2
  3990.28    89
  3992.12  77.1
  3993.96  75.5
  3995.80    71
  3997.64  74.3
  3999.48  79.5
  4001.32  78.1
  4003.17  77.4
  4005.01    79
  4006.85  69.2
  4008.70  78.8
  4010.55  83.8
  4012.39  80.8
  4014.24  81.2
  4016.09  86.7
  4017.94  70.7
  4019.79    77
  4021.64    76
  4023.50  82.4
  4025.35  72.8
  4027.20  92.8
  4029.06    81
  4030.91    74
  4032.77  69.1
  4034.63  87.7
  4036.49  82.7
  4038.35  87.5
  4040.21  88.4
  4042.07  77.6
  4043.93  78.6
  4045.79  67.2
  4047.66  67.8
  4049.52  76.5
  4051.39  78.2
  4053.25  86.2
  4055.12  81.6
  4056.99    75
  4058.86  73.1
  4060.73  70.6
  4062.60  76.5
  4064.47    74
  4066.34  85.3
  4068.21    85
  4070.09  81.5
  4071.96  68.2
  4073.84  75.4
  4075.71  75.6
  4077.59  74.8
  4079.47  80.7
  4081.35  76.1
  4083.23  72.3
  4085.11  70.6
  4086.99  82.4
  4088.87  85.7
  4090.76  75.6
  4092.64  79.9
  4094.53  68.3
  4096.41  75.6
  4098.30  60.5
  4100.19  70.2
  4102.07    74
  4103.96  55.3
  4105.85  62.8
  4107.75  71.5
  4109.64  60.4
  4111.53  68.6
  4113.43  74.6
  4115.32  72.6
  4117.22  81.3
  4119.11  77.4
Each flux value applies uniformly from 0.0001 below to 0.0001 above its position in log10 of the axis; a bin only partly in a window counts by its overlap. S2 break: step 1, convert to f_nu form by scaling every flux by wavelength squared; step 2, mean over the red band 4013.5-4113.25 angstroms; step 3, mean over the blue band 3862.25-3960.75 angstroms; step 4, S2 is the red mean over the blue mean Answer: 1.21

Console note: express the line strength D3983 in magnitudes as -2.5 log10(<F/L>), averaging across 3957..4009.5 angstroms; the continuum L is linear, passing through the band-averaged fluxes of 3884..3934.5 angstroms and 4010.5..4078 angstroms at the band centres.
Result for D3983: 0.08 mag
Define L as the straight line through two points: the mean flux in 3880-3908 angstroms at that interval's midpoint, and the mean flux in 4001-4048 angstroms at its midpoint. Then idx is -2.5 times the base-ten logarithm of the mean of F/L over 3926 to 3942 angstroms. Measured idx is 0.221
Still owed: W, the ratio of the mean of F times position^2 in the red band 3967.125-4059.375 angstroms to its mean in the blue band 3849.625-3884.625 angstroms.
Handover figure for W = 1.14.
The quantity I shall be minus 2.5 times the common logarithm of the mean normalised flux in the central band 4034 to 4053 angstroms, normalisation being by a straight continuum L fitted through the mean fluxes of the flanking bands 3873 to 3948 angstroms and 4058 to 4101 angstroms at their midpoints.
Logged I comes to -0.08 mag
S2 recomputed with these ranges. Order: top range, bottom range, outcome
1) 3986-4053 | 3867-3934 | 1.26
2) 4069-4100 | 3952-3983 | 1.31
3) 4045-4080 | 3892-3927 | 1.16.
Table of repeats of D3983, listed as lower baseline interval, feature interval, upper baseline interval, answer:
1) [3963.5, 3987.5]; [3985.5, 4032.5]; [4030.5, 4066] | -0.160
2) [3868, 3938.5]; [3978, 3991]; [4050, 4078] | -0.082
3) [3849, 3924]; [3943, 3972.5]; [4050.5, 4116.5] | 0.157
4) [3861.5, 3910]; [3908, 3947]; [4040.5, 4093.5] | 0.074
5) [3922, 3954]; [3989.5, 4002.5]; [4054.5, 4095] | -0.125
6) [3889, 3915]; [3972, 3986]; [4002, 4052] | 0.123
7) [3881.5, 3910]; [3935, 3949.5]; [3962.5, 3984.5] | -0.098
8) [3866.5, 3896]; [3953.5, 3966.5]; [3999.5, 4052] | 0.169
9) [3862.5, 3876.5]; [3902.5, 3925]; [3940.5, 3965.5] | -0.031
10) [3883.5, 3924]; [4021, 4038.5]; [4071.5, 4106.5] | -0.121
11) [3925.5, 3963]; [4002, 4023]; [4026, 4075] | -0.071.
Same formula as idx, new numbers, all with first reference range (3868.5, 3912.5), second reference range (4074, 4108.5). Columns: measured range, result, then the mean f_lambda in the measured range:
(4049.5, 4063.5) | -0.08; 77.2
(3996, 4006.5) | -0.09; 76.8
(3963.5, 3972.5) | 0.44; 46.4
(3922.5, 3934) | 0.24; 54.7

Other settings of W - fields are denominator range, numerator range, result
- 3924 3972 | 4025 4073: 1.36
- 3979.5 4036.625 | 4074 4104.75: 0.98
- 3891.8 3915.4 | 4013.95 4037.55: 1.20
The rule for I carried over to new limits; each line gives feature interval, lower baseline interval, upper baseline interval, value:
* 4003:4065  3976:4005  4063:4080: -0.02 mag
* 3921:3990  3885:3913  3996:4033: 0.15 mag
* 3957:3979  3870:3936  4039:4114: 0.24 mag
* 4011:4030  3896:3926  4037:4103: -0.07 mag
